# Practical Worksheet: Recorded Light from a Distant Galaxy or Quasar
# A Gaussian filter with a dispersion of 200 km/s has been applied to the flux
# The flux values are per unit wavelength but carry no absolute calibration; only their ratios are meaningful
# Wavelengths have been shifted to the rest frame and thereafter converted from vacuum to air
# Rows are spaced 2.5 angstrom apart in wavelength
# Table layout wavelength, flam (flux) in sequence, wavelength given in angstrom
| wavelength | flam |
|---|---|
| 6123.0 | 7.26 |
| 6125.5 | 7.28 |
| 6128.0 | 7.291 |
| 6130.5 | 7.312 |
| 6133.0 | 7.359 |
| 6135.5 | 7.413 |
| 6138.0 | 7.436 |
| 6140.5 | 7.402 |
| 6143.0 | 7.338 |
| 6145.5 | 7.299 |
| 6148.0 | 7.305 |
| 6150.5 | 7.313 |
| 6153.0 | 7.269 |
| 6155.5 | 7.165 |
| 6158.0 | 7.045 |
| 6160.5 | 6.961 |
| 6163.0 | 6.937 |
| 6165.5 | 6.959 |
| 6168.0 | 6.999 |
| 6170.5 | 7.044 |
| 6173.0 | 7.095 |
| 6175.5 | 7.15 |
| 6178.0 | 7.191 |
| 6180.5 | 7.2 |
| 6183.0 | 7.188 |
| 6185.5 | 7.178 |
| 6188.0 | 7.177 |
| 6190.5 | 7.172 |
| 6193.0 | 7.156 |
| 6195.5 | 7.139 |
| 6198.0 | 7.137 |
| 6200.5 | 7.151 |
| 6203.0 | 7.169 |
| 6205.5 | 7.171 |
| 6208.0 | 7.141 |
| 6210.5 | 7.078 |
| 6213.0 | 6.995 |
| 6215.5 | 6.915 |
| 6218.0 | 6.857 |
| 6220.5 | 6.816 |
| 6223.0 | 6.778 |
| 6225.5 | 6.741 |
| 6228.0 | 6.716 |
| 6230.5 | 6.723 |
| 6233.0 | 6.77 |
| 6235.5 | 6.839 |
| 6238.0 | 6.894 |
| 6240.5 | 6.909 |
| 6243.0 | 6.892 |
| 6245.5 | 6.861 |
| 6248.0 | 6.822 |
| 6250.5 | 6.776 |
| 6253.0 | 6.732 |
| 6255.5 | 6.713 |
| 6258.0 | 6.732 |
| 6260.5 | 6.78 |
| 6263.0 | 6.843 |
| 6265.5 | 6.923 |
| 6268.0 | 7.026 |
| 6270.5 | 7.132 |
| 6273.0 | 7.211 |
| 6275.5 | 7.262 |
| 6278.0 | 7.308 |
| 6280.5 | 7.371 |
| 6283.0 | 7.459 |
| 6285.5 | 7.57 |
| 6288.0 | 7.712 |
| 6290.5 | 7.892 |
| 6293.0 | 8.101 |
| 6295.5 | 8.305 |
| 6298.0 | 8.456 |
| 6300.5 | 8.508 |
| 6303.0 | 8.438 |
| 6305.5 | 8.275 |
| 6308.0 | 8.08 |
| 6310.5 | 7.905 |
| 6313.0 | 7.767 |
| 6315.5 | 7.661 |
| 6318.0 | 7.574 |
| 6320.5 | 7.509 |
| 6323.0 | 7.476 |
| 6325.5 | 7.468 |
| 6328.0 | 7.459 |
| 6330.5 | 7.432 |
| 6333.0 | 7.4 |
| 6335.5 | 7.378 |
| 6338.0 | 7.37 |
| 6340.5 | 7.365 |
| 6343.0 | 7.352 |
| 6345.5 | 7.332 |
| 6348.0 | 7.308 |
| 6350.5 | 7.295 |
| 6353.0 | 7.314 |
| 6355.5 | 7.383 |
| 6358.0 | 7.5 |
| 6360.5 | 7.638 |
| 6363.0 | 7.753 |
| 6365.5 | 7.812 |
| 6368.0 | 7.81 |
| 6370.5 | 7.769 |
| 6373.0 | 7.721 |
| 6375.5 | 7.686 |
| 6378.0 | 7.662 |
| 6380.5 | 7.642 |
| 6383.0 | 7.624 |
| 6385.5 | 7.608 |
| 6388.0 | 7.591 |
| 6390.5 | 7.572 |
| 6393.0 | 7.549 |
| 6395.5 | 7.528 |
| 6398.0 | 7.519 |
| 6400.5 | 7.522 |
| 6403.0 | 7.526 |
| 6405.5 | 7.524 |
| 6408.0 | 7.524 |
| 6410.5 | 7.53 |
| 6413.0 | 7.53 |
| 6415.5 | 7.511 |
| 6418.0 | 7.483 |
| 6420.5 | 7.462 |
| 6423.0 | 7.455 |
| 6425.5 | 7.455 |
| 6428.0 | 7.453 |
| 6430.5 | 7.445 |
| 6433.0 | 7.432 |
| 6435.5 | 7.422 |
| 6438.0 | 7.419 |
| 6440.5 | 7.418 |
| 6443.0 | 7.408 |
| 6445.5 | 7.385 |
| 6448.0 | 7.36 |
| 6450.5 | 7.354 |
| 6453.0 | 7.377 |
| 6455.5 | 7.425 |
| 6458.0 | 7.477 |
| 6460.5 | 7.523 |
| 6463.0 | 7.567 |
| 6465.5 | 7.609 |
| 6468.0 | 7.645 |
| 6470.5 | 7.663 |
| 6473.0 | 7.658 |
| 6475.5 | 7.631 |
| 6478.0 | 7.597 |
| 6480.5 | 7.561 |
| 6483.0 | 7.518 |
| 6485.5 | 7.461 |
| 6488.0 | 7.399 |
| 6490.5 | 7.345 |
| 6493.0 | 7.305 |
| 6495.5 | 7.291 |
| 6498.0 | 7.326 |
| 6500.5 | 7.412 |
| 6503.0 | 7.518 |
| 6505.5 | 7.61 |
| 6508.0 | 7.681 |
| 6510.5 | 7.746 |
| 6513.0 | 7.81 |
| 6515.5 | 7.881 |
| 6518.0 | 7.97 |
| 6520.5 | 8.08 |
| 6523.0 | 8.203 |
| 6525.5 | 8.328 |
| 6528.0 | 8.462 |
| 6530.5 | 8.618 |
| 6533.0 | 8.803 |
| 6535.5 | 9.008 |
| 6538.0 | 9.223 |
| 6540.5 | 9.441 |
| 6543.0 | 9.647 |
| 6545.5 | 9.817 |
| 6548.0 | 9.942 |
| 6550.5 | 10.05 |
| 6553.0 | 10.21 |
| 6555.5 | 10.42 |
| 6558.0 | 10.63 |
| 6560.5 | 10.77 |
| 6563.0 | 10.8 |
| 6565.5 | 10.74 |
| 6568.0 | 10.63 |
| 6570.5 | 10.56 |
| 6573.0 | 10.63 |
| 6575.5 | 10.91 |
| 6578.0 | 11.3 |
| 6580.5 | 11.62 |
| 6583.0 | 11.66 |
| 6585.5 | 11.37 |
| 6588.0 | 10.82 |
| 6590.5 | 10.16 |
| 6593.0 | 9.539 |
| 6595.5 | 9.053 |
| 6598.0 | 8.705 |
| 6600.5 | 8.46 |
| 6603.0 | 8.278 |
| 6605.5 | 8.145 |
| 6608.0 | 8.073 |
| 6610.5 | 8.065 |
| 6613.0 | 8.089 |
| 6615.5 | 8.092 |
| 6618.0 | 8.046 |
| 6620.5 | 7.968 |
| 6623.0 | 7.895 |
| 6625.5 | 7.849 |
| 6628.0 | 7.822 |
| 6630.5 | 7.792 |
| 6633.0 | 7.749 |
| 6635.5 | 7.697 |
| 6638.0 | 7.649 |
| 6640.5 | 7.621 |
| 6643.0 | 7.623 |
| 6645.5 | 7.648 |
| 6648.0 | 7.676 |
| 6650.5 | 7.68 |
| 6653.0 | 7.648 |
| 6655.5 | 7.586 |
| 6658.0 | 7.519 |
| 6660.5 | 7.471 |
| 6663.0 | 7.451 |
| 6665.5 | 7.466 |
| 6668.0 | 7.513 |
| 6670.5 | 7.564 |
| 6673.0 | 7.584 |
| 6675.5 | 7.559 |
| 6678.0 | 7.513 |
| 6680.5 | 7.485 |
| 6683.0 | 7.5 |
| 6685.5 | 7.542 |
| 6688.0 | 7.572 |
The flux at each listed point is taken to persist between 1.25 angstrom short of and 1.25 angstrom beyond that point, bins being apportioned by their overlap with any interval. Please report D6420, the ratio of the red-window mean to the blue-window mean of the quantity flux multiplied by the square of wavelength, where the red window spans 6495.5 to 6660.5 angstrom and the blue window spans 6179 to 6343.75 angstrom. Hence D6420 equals 1.3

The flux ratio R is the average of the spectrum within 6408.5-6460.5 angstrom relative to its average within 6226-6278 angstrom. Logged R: 1.1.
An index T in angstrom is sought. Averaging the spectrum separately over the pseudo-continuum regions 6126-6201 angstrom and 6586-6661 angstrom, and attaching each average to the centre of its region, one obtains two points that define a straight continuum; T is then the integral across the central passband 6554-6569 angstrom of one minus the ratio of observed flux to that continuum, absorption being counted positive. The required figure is -4.9 angstrom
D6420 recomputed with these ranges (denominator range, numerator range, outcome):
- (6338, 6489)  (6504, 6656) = 1.25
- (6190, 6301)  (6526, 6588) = 1.58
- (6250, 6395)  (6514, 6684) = 1.27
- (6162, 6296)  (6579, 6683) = 1.32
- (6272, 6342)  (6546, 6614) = 1.41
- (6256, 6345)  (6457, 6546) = 1.12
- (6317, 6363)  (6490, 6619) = 1.32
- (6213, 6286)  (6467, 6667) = 1.37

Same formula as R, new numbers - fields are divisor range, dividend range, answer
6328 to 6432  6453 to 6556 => 1.08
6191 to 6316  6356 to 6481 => 1.04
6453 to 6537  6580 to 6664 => 1.08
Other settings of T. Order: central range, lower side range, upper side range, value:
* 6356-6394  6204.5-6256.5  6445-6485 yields -2.0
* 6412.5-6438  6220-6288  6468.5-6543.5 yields 0.6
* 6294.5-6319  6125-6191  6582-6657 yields -1.7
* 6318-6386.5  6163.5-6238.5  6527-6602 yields 6.3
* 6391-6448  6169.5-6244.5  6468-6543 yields 1.5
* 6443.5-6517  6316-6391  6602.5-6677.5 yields 1.0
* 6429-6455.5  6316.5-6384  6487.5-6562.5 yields 2.3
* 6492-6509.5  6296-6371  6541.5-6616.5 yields 3.3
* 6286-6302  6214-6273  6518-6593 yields -1.7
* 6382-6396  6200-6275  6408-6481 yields -0.5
